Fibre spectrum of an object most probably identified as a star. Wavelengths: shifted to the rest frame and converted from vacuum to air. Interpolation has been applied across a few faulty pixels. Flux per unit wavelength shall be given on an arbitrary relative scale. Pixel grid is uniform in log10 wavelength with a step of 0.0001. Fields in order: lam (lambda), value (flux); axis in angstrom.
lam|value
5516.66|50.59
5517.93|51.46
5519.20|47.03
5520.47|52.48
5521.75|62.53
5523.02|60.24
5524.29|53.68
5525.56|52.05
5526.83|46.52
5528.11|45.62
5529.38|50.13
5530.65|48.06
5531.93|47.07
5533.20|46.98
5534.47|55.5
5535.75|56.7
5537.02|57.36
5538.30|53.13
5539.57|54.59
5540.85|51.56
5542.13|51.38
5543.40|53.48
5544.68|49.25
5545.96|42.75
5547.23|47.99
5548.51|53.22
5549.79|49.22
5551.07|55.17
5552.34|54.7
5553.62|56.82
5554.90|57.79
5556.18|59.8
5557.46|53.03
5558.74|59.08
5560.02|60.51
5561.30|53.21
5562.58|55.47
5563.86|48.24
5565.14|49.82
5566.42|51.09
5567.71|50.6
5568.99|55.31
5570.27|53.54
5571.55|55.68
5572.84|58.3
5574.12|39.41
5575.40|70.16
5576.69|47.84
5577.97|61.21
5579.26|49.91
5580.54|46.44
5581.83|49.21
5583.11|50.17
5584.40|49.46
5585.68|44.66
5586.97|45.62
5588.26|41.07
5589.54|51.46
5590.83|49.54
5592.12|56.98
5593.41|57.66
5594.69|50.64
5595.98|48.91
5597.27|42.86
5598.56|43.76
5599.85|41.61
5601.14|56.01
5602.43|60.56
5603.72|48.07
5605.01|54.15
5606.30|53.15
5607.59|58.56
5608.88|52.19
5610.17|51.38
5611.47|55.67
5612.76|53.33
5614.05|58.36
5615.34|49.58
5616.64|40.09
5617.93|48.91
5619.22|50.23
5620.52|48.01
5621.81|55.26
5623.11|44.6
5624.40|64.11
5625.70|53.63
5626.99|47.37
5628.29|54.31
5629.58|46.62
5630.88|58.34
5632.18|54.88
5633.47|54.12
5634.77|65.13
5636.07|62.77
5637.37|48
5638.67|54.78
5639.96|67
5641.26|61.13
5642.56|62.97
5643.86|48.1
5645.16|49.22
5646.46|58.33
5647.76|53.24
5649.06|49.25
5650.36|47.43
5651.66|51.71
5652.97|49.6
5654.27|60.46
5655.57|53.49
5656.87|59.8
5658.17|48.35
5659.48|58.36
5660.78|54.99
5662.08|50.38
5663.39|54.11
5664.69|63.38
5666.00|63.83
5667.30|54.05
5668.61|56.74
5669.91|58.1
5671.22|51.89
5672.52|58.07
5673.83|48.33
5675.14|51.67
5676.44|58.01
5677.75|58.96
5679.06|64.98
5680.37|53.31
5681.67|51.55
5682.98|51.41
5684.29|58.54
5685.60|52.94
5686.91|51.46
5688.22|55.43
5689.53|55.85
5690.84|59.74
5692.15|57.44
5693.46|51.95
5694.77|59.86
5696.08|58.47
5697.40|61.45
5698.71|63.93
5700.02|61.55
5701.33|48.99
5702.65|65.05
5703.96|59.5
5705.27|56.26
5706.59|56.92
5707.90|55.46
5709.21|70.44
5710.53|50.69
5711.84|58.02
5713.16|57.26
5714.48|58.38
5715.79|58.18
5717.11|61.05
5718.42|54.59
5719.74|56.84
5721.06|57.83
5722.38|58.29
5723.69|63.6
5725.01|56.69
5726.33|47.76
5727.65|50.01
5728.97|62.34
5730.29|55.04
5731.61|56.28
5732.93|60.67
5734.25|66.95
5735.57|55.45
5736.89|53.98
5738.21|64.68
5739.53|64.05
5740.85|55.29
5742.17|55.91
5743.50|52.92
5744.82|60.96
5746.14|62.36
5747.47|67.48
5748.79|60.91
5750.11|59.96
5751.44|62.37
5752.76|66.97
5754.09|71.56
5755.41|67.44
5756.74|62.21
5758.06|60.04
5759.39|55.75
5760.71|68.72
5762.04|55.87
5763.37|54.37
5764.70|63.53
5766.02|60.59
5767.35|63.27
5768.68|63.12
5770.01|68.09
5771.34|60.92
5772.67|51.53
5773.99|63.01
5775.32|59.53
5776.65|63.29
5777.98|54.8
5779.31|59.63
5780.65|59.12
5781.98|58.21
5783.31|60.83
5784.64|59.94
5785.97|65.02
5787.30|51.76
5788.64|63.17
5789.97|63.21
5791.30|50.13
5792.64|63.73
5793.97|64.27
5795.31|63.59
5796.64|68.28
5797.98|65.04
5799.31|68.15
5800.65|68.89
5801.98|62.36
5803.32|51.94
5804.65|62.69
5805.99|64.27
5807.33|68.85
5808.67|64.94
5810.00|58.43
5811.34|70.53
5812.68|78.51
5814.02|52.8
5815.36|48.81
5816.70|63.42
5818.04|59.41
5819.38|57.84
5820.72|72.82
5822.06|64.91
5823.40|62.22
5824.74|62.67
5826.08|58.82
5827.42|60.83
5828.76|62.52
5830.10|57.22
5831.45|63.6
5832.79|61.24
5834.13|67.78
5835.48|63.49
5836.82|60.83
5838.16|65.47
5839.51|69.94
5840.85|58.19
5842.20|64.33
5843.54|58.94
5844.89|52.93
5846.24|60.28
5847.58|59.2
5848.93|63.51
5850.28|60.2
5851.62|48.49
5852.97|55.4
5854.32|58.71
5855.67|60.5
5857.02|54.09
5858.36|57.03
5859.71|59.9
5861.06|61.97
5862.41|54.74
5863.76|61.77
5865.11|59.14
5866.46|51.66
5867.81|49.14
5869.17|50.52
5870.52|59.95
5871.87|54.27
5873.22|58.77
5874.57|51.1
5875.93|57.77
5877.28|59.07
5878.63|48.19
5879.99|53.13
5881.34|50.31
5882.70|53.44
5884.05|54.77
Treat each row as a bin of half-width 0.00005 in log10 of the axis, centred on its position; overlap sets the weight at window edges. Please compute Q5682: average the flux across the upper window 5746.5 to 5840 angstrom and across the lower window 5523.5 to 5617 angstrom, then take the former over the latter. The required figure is 1.20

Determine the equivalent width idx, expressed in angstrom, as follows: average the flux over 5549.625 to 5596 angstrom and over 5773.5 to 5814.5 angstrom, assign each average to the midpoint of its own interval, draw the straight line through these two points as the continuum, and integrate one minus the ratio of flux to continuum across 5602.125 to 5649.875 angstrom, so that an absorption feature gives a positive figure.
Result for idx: 1.0 angstrom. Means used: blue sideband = 52.7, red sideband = 62.3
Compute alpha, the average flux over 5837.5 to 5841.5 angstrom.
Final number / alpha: 64.6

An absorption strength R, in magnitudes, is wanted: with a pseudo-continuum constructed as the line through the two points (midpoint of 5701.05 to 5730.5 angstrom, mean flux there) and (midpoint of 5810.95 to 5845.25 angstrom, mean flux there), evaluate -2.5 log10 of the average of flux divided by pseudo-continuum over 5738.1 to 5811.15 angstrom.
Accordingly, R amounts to -0.03 mag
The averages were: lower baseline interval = 57.5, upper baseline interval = 62.3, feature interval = 61.6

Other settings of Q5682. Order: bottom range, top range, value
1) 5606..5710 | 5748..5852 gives 1.12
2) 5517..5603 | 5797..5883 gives 1.15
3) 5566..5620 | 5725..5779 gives 1.17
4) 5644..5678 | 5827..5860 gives 1.10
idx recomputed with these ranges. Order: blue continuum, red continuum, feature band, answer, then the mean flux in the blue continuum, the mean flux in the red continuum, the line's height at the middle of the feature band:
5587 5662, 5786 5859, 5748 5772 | -1.53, 52.9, 61.5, 58.8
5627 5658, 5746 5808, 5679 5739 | 0.95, 55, 61.9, 58.4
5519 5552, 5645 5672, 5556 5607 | 1.04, 51.8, 54.7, 52.9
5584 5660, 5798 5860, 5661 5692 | -0.46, 52.6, 61.5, 55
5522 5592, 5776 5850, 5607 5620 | 0.61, 52.1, 61.9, 54.3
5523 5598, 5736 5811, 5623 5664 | 0.68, 51.9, 61.5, 55.6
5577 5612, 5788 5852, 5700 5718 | -0.54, 50.7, 62.2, 56.6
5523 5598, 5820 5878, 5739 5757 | -1.70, 51.9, 59.4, 56.8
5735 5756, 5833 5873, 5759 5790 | 0.21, 61.4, 58.7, 60.7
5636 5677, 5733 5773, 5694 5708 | -0.23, 55.1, 61.3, 58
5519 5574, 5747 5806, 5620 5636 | 0.51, 52.9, 61.7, 56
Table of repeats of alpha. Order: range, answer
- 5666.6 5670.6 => 56.4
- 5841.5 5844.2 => 61.6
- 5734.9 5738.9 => 58.2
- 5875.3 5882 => 53.7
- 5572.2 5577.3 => 54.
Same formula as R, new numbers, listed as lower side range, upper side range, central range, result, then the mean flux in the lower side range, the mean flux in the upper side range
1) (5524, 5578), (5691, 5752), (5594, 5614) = 0.06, 52.8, 58.6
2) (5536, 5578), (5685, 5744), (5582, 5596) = 0.10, 53.6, 57.7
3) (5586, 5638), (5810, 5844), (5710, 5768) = -0.02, 51.9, 62.6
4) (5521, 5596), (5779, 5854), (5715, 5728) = 0.03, 52.4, 61.7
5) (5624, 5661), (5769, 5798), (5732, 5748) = -0.02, 55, 60.7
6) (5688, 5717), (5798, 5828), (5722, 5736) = 0.03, 58.3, 63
